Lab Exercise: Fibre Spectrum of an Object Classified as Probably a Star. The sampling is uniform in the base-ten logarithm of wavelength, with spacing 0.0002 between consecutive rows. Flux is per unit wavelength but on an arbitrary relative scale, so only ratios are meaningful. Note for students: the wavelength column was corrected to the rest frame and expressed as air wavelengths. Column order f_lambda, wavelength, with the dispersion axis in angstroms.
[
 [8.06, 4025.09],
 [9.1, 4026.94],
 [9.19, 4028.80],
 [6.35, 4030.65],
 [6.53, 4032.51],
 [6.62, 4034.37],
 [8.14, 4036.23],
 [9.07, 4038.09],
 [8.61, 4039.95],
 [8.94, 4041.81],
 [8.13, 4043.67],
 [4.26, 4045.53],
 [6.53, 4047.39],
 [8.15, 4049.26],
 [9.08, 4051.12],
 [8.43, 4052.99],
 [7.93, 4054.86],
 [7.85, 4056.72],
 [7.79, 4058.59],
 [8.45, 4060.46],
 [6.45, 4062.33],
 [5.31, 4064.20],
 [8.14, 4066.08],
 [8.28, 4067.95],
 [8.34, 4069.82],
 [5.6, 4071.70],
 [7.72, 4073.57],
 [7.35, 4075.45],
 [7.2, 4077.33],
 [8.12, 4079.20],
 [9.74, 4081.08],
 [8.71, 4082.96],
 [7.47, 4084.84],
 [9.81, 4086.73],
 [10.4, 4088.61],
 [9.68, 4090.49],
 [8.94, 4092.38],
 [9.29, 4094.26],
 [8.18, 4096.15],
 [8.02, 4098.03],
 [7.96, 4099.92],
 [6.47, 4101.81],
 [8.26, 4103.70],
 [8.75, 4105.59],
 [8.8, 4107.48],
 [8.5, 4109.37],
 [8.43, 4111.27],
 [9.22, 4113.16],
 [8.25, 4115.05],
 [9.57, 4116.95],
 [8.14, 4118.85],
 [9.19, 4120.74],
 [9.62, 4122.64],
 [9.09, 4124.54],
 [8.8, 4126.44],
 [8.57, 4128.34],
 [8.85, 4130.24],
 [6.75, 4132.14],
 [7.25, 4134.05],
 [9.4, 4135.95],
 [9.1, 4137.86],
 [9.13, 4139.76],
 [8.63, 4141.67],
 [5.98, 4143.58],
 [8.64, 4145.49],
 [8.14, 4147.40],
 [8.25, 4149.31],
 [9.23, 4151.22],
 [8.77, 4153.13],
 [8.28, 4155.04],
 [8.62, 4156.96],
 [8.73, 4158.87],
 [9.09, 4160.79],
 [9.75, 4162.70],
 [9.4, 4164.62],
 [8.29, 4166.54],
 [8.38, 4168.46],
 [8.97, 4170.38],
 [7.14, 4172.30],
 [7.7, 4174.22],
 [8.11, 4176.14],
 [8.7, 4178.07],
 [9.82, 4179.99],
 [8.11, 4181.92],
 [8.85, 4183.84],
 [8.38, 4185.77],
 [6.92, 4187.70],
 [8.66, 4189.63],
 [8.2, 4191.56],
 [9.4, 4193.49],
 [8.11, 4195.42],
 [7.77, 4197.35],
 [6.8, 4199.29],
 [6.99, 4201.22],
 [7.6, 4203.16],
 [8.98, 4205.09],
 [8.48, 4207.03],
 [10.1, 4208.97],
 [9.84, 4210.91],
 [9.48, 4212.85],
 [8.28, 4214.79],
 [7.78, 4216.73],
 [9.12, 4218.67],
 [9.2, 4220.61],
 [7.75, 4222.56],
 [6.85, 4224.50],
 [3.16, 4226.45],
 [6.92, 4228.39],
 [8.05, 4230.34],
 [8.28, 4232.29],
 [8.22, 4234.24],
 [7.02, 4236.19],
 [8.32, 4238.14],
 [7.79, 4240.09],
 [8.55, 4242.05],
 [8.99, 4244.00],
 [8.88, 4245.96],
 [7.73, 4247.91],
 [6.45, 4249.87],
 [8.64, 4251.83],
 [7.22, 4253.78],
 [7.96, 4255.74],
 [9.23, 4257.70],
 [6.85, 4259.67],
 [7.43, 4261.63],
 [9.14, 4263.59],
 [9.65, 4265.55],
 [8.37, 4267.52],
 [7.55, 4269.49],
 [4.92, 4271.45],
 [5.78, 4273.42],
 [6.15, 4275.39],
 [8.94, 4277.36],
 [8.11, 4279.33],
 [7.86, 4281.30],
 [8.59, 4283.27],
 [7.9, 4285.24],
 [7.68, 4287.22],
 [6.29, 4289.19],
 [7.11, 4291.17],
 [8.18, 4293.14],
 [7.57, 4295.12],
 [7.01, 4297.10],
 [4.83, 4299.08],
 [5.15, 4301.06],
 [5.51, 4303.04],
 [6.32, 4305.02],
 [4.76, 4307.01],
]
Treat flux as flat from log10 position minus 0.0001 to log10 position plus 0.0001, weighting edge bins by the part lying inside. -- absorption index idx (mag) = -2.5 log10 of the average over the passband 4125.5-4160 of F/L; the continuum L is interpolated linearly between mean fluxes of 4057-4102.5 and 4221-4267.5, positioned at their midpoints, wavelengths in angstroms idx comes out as -0.057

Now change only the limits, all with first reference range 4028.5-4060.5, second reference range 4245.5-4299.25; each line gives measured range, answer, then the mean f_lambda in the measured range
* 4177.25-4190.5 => -0.11 mag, 8.49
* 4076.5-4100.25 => -0.14 mag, 8.76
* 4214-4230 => 0.03 mag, 7.4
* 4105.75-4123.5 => -0.15 mag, 8.85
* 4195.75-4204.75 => 0.03 mag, 7.47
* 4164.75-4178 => -0.08 mag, 8.22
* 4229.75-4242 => -0.05 mag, 7.99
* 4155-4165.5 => -0.18 mag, 9.04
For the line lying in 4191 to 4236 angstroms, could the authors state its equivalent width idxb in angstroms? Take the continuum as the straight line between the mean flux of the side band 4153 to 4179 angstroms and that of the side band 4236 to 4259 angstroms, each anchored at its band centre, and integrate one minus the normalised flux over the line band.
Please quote 1.3 angstroms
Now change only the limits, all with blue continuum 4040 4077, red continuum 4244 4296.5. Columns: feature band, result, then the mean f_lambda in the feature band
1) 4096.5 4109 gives -0.8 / 8.07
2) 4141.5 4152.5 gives -0.8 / 8.13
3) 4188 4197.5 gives -0.9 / 8.38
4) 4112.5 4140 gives -4.1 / 8.71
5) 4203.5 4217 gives -2.3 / 8.99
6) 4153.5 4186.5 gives -4.2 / 8.61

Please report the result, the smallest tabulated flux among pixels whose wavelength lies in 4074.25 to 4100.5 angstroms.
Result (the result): 7.2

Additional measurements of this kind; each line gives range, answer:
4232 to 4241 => 7.02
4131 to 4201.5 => 5.98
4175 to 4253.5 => 3.16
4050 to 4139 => 5.31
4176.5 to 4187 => 8.11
